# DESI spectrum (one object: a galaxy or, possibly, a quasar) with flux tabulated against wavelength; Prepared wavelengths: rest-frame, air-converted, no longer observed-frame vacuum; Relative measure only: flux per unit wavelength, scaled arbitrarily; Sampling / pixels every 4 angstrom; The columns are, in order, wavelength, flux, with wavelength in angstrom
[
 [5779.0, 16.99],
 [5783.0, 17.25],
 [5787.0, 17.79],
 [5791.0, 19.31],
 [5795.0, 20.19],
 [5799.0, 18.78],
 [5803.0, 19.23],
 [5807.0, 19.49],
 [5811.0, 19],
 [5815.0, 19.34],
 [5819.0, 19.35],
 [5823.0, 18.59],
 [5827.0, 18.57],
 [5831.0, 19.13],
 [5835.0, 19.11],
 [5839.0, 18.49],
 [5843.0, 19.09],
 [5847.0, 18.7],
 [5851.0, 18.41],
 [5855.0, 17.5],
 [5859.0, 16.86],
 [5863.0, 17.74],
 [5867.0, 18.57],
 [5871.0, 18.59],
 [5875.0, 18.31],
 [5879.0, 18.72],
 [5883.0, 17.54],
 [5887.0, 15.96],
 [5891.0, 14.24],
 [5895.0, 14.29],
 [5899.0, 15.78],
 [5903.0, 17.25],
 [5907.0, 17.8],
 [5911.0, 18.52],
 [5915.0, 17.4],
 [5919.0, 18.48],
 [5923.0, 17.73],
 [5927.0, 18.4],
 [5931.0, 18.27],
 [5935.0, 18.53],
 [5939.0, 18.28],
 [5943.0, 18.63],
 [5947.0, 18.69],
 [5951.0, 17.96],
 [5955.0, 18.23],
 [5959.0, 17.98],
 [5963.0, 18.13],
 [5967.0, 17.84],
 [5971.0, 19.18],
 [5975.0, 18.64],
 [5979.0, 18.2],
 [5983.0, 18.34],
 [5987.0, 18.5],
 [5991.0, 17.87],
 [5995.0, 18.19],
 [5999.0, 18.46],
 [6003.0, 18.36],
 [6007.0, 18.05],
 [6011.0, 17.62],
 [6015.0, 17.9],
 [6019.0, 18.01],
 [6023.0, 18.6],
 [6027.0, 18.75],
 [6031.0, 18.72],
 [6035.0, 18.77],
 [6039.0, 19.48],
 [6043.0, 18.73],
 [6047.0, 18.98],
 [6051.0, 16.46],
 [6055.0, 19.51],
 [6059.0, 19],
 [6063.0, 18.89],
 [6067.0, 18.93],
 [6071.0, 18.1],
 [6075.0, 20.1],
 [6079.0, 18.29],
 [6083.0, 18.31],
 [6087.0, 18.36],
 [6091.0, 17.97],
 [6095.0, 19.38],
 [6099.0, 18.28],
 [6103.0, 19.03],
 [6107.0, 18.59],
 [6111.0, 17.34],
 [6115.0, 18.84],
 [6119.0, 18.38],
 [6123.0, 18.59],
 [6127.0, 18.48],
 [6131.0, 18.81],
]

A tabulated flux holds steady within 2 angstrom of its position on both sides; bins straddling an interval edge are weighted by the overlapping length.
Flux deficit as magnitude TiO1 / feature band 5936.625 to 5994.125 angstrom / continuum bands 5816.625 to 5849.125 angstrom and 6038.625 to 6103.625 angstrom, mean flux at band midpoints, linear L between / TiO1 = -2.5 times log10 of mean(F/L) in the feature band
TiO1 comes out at 0.03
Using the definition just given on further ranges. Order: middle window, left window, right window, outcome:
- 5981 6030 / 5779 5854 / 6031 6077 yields 0.034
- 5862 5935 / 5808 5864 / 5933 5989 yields 0.062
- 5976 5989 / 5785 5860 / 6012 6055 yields 0.011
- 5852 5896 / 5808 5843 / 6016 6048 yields 0.102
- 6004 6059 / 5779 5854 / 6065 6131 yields 0.010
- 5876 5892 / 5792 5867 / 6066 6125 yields 0.113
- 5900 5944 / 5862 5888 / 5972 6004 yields 0.006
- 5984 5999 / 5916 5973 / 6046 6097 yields 0.011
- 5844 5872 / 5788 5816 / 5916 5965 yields 0.047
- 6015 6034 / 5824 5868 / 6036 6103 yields 0.009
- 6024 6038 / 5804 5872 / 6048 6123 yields -0.013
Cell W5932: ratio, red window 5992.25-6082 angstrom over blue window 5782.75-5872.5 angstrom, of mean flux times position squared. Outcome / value 1.1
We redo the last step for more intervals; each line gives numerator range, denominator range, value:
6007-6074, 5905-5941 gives 1.06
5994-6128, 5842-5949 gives 1.11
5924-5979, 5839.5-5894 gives 1.07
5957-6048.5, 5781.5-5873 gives 1.05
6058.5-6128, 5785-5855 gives 1.08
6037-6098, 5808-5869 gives 1.09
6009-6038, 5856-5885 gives 1.07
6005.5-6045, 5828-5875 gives 1.07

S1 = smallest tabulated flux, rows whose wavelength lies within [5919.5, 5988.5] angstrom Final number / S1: 17.73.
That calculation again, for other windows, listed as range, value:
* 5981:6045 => 17.62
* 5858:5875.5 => 16.86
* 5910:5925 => 17.4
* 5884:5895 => 14.24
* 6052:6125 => 17.34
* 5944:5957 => 17.96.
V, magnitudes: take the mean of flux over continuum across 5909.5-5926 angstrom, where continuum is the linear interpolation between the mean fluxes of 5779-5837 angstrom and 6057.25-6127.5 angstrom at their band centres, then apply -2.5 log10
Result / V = 0.04 mag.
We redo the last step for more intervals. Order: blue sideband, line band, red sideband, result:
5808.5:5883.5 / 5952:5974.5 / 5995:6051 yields 0.01 mag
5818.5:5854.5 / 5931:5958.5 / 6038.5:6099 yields 0.02 mag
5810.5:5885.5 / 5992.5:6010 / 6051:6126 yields 0.02 mag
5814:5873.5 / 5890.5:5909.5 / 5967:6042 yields 0.15 mag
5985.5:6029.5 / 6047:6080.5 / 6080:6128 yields -0.02 mag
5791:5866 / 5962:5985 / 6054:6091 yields 0.02 mag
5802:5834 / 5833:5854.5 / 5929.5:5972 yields 0.02 mag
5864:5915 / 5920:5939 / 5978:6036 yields -0.04 mag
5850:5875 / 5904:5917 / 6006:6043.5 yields 0.02 mag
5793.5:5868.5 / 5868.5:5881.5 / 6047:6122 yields 0.01 mag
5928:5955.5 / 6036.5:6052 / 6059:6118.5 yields 0.00 mag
